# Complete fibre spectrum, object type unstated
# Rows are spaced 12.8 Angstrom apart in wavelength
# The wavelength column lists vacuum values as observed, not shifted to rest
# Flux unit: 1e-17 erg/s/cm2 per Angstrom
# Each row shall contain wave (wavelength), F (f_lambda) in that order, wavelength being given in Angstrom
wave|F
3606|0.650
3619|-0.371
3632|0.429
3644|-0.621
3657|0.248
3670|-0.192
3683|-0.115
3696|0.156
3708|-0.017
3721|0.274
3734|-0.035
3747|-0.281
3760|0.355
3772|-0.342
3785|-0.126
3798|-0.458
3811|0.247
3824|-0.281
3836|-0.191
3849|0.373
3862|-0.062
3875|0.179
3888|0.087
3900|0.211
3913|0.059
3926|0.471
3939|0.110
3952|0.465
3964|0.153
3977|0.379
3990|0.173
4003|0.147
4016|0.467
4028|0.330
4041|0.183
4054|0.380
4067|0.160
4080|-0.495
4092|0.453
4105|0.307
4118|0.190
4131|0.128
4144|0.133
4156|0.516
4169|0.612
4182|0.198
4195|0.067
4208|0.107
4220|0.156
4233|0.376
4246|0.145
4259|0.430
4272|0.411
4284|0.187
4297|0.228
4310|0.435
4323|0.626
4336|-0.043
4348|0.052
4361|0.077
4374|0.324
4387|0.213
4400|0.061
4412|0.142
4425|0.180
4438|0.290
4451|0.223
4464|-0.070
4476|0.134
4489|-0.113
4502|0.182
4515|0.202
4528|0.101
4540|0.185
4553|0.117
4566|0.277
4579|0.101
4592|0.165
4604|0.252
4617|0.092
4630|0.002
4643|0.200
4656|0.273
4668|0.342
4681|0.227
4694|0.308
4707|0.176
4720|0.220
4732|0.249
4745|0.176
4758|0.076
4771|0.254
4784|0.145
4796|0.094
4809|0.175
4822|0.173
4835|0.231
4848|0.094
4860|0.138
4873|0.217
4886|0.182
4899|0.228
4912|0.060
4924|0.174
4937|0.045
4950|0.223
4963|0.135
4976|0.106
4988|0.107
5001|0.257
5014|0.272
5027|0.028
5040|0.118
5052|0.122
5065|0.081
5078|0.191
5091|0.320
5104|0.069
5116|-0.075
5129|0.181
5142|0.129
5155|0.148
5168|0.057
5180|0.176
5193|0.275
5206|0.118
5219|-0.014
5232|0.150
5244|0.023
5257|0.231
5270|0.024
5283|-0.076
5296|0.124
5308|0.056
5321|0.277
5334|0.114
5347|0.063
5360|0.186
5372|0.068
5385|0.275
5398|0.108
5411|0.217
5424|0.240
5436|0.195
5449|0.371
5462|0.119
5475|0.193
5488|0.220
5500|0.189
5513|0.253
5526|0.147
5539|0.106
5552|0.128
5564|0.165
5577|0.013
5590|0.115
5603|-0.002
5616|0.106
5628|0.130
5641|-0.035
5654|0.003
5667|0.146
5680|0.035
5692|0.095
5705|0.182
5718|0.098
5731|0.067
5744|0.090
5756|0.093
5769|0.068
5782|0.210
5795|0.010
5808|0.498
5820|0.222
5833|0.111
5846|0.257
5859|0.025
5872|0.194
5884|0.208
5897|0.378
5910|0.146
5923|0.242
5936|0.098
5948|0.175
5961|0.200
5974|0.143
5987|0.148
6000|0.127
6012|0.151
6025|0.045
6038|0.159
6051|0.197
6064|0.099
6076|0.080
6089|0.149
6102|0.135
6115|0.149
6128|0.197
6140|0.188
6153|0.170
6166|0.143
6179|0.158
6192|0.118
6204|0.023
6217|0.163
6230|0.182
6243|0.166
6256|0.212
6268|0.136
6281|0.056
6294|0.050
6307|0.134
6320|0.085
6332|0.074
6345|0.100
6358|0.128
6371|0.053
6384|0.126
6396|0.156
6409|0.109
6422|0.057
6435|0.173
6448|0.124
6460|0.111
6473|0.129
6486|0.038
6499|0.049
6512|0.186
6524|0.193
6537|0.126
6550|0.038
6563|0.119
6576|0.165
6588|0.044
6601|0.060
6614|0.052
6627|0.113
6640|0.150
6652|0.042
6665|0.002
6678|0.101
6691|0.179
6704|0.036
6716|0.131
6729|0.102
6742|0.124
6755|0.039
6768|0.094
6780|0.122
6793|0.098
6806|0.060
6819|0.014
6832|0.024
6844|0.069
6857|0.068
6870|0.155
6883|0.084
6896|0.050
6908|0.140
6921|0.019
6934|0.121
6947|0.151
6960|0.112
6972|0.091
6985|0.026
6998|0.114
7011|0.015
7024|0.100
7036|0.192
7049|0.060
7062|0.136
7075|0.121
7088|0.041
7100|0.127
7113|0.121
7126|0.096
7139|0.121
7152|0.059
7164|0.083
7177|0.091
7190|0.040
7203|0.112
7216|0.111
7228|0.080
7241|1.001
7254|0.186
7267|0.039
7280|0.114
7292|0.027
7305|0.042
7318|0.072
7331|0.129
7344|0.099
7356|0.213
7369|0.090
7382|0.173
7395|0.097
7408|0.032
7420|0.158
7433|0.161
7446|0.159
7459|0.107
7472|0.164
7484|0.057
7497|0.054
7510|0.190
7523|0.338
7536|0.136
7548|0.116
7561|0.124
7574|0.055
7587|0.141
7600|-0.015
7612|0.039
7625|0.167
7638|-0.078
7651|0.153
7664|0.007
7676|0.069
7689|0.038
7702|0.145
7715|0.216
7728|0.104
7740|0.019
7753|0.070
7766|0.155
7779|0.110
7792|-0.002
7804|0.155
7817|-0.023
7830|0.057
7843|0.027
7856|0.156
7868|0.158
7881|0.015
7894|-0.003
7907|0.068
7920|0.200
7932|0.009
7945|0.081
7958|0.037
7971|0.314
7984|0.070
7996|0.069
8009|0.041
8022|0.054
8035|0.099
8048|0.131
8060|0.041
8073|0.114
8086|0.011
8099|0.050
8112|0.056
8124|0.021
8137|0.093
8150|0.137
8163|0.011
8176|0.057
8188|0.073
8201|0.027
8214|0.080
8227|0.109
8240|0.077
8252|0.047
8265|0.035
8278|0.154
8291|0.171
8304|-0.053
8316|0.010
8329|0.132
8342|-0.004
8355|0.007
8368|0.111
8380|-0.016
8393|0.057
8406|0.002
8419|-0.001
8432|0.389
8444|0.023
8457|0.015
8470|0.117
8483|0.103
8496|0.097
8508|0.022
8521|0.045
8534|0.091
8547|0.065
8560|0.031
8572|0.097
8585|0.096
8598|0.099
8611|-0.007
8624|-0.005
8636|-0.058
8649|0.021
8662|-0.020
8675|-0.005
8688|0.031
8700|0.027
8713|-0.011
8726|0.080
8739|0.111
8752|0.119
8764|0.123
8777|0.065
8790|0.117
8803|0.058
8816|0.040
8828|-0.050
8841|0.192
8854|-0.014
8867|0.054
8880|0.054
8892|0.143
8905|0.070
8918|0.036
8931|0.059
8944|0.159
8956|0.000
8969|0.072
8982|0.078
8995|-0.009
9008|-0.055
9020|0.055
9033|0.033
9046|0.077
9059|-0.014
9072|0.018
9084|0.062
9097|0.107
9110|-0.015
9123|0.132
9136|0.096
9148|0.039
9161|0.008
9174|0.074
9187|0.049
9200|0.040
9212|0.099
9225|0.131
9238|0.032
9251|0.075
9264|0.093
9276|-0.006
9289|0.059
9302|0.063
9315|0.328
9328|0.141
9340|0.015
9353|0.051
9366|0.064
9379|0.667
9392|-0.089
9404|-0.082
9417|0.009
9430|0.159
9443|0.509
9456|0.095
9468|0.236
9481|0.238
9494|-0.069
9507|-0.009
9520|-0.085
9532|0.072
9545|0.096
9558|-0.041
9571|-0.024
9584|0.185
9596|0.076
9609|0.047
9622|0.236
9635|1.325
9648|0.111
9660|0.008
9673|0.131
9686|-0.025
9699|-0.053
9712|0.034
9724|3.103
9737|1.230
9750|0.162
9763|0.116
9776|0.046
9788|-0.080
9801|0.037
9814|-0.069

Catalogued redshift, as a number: 0.94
